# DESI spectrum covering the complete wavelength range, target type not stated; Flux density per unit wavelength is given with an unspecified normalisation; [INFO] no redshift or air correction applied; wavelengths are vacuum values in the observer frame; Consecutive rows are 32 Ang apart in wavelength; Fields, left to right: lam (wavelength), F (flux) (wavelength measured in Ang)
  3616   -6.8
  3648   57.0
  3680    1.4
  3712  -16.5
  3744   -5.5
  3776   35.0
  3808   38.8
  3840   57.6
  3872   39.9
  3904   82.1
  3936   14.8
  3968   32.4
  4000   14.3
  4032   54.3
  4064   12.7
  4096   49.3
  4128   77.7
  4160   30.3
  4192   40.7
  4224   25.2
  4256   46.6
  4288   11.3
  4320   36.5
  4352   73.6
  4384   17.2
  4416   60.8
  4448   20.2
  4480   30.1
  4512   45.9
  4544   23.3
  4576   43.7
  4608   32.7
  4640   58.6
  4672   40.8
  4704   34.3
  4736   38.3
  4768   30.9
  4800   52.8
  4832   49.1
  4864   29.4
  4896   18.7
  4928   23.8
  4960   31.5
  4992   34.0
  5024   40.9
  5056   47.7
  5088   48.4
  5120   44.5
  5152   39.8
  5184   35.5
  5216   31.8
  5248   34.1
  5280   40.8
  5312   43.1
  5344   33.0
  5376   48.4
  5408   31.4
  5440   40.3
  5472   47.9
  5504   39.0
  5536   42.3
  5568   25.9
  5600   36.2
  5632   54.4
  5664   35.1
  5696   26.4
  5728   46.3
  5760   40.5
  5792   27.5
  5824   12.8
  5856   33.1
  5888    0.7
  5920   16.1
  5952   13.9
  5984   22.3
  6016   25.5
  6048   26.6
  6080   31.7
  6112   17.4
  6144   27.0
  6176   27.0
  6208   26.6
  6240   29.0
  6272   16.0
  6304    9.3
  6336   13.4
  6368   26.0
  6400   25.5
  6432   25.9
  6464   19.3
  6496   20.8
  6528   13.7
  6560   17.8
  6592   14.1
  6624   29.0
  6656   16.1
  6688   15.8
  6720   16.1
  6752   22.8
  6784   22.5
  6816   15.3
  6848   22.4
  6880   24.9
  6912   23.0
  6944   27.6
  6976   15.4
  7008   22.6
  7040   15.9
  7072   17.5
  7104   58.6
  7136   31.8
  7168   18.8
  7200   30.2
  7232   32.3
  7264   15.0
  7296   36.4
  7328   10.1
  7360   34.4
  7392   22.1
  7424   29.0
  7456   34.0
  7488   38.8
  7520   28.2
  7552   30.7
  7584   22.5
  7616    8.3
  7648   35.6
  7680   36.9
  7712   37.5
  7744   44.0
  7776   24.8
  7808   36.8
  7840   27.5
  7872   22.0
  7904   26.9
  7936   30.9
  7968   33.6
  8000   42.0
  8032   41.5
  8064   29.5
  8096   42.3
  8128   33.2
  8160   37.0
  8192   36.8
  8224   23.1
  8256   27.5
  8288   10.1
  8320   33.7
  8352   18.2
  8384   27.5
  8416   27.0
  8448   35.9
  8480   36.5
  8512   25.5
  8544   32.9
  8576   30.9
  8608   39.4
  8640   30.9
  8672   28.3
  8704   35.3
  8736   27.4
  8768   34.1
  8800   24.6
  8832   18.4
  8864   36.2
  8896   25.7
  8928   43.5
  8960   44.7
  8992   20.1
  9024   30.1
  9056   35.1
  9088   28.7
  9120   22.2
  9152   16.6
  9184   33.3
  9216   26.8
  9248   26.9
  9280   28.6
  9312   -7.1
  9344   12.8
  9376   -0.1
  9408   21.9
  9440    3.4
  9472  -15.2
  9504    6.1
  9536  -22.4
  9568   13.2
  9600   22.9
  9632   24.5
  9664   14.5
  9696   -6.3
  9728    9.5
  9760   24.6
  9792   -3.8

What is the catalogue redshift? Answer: 0.909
